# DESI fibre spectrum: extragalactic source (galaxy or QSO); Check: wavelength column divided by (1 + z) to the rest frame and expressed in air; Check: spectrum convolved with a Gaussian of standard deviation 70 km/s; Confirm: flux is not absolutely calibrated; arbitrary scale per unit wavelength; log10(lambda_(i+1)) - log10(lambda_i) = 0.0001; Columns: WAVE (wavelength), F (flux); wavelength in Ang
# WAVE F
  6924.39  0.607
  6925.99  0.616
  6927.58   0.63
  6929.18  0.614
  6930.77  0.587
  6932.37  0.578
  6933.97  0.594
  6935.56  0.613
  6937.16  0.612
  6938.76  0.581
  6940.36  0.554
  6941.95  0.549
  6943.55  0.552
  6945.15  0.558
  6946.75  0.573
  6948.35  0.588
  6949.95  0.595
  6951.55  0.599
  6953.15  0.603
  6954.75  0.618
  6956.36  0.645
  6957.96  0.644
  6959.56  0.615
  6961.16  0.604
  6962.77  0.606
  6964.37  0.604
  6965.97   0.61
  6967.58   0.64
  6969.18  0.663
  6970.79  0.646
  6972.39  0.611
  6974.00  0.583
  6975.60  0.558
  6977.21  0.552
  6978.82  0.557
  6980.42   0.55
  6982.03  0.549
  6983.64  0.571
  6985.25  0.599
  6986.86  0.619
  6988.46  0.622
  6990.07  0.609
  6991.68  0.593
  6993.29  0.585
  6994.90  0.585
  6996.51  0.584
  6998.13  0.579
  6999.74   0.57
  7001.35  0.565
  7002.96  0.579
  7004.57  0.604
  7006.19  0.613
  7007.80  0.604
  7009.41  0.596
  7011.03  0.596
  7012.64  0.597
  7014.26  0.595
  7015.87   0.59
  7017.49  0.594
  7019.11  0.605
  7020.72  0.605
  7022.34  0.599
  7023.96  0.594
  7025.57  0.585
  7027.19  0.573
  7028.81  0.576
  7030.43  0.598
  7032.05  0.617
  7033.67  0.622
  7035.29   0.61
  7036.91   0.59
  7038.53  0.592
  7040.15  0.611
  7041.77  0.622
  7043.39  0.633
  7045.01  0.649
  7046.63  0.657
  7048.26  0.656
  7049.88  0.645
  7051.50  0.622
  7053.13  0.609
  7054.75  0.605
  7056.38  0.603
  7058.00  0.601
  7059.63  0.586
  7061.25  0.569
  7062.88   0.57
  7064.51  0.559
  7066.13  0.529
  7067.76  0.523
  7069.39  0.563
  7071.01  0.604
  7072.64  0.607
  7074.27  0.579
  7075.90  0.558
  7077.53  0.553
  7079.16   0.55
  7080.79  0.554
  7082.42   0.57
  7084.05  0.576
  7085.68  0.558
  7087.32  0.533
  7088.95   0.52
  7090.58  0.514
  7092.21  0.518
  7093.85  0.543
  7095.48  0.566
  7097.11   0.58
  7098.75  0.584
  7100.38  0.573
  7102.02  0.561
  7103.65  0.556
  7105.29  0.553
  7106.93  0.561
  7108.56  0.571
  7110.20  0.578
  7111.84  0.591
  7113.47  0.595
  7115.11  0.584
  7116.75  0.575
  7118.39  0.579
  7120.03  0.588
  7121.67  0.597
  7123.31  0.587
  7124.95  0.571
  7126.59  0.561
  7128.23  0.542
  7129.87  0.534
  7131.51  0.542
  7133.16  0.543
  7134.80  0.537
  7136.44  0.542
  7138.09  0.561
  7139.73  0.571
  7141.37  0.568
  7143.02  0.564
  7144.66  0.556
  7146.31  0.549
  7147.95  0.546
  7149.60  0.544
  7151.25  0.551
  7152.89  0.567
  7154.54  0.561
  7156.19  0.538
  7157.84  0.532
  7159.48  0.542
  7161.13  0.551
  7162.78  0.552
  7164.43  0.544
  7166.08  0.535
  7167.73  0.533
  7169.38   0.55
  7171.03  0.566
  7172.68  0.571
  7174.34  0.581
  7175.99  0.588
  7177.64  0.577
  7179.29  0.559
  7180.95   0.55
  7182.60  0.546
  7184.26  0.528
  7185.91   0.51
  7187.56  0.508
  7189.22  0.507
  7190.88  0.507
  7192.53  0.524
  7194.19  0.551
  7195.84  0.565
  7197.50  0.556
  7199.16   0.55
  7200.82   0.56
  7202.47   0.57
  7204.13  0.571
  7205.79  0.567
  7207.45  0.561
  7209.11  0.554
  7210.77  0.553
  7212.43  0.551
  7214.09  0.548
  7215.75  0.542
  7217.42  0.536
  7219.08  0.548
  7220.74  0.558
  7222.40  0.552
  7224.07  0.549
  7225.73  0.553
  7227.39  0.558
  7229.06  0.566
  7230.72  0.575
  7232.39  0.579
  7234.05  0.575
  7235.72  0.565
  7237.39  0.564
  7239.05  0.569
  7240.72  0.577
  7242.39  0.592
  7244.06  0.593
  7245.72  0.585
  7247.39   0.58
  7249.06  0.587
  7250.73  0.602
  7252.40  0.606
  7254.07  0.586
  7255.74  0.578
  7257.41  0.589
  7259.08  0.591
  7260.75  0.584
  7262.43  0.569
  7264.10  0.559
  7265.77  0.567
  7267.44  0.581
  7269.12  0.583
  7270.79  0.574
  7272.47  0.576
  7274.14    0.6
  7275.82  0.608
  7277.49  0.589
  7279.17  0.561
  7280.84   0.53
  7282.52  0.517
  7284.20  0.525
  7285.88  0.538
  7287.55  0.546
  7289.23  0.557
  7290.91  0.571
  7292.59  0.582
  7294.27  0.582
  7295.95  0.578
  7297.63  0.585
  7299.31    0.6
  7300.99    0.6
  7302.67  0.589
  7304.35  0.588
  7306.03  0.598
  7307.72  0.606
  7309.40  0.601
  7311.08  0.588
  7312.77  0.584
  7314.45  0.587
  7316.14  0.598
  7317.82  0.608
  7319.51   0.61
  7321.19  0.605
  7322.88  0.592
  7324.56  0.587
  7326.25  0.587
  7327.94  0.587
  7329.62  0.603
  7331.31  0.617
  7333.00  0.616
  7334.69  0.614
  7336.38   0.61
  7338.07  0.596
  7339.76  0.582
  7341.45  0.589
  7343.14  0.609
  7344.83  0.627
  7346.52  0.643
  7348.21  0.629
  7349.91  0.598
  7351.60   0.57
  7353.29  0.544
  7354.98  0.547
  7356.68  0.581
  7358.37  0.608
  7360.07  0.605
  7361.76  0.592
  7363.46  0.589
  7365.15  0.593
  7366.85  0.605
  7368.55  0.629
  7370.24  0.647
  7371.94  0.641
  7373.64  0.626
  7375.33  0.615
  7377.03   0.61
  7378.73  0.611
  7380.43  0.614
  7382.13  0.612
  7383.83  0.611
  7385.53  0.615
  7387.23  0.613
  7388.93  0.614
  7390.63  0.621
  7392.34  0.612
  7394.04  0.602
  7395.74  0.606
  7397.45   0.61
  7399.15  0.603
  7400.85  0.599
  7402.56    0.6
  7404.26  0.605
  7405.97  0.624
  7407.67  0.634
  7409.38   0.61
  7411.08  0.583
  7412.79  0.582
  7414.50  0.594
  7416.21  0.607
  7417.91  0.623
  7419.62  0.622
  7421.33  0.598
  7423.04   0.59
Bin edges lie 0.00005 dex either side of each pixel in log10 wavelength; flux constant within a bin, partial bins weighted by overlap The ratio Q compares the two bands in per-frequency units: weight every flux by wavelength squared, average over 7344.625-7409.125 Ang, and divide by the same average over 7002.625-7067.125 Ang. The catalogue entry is 1.11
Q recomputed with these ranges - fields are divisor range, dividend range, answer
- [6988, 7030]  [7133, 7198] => 0.97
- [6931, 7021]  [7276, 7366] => 1.09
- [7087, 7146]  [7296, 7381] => 1.14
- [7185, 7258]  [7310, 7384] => 1.11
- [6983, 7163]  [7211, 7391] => 1.08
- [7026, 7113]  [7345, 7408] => 1.14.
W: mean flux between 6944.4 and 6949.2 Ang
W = 0.573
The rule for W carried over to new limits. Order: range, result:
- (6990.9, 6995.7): 0.588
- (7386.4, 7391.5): 0.615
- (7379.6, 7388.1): 0.613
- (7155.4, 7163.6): 0.543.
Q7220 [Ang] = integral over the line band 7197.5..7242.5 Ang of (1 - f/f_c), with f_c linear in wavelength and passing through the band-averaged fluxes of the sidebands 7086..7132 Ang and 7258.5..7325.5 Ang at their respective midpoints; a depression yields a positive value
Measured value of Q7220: 1.01 Ang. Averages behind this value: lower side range 0.563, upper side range 0.58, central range 0.56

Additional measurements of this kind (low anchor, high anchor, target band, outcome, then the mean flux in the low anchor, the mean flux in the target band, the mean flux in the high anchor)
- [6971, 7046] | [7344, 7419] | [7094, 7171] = 4.9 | 0.594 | 0.56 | 0.607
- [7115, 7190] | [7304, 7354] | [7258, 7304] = 1.2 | 0.554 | 0.572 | 0.599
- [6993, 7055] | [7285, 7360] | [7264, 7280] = 0.3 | 0.603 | 0.581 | 0.592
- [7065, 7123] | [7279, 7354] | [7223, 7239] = 0.4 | 0.564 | 0.565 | 0.588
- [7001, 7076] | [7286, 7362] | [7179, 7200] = 2.1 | 0.598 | 0.535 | 0.593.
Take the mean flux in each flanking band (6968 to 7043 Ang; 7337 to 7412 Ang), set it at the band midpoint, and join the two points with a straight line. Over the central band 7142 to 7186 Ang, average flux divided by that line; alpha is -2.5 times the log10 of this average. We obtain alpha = 0.09 mag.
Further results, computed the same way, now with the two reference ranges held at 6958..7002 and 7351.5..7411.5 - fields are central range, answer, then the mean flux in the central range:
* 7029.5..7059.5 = -0.04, 0.618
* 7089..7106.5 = 0.08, 0.553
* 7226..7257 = 0.04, 0.58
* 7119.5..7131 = 0.06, 0.568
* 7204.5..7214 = 0.08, 0.557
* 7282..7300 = 0.08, 0.562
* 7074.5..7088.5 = 0.08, 0.556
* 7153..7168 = 0.11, 0.545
